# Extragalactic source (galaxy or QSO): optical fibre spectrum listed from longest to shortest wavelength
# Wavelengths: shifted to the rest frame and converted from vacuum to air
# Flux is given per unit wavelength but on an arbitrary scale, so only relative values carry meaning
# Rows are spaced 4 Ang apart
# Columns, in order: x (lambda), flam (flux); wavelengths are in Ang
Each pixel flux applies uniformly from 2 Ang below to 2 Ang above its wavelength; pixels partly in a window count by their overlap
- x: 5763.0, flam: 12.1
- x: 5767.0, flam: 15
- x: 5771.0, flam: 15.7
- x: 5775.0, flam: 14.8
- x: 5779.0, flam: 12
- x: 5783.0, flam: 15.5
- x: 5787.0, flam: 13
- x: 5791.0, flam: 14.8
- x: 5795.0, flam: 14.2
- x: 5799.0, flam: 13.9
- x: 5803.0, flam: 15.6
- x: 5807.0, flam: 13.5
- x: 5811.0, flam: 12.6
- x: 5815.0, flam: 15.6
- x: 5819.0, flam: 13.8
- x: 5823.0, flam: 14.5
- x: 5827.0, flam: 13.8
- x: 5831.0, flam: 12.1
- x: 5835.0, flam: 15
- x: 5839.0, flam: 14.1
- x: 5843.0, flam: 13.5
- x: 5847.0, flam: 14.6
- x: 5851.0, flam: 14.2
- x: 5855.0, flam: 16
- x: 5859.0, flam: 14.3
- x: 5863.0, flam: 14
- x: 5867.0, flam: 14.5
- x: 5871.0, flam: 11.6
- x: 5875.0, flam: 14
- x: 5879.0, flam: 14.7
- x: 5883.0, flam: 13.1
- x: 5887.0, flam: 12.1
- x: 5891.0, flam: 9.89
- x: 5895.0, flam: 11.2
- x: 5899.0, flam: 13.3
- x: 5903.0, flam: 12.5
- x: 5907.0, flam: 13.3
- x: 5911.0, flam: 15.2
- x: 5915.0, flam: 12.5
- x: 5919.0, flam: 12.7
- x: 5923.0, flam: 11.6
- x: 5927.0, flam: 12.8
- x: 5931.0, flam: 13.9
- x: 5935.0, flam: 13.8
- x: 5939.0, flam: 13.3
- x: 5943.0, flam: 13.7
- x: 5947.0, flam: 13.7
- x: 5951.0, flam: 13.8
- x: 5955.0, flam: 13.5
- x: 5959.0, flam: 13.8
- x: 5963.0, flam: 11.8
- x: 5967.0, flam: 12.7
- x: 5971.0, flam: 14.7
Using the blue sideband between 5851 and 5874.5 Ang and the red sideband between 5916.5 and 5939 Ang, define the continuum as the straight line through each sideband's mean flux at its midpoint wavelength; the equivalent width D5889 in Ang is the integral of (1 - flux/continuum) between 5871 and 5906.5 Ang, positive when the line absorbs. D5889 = 2.8 Ang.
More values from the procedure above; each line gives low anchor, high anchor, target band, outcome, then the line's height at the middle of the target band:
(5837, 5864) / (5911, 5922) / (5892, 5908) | 1.2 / 13.3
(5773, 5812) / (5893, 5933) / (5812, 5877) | -2.6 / 13.5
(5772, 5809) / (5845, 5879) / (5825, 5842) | 0.5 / 14.2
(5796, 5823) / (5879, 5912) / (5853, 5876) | -1.5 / 13.2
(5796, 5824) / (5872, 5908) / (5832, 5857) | -1.8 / 13.5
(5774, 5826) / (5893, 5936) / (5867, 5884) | -0.2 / 13.4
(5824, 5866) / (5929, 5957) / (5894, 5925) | 2.3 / 13.8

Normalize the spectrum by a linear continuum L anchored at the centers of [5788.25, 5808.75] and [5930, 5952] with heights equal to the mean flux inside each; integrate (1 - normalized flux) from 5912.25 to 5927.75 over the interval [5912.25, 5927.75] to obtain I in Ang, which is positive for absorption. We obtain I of 1.4 Ang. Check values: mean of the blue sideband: 14.4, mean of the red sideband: 13.7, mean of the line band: 12.5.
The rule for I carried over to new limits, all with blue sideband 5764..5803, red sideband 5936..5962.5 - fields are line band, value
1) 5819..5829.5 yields 0.1 Ang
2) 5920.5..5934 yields 0.8 Ang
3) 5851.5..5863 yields -0.7 Ang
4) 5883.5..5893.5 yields 1.8 Ang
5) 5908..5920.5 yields 0.2 Ang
